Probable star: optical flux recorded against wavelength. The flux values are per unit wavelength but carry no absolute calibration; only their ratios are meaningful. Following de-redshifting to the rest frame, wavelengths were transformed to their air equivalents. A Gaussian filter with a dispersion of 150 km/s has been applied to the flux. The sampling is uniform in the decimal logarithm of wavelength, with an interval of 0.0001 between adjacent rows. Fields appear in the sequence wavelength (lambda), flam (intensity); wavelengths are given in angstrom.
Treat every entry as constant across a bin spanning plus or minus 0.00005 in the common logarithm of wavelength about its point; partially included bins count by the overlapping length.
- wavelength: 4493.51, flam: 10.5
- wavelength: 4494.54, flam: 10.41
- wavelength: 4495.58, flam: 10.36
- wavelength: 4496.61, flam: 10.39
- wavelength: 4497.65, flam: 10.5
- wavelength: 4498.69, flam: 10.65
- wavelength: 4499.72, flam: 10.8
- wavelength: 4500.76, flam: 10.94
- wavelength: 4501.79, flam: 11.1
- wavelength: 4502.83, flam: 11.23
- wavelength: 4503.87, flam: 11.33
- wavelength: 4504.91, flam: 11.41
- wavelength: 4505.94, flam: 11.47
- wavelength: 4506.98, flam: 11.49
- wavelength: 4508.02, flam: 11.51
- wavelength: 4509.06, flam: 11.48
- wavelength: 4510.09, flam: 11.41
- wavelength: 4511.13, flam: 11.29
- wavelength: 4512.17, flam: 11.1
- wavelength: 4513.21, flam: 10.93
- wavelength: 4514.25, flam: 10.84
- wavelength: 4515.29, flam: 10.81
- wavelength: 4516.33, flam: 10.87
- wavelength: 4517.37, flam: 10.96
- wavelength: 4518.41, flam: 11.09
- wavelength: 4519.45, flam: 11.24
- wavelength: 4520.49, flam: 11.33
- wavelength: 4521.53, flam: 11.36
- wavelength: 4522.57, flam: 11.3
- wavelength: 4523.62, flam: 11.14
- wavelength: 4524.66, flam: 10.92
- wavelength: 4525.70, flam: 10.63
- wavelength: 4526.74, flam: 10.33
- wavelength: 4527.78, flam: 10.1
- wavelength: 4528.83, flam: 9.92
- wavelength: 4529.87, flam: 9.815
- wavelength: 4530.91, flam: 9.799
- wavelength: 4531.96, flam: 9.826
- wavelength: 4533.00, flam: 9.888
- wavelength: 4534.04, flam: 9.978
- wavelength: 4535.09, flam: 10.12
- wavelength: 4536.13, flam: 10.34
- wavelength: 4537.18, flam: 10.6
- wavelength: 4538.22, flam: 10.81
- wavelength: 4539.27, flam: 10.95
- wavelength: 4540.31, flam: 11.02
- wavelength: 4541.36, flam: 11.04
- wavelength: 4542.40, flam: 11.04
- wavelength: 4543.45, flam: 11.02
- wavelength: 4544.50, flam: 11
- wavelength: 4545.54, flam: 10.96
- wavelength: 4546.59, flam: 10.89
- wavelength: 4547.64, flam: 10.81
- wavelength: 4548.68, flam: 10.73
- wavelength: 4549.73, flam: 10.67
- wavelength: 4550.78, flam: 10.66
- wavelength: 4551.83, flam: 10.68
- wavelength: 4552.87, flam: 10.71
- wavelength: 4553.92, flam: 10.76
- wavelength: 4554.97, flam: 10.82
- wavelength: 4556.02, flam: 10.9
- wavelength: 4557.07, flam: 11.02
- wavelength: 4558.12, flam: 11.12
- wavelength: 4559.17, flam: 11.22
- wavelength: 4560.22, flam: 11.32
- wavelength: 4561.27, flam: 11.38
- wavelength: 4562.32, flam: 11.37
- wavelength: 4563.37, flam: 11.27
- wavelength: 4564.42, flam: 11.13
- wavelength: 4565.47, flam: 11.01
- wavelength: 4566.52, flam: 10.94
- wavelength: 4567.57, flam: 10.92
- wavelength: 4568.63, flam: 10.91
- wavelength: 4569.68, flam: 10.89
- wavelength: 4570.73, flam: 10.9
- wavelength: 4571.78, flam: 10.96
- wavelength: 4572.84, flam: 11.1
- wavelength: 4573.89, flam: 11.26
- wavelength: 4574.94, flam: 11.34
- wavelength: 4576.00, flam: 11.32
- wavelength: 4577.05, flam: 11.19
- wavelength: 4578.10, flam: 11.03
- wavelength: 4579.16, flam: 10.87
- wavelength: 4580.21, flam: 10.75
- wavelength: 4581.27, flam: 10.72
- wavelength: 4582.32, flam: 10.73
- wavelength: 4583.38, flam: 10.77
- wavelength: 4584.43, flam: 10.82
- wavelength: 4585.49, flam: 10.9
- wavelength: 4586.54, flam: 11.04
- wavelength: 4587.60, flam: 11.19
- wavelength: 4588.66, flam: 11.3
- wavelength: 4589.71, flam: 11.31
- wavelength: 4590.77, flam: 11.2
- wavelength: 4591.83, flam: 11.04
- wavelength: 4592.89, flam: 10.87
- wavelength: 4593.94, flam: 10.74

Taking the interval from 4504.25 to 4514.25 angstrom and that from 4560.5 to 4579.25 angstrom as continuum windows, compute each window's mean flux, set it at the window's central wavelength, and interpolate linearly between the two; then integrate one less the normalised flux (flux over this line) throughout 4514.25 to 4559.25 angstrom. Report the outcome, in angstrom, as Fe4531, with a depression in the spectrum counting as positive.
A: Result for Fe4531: 2.0 angstrom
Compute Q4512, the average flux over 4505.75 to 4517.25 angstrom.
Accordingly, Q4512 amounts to 11.2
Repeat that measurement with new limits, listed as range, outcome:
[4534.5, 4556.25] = 10.8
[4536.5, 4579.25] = 11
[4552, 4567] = 11.1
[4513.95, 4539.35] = 10.6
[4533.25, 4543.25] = 10.6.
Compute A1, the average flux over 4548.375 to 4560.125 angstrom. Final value 10.9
